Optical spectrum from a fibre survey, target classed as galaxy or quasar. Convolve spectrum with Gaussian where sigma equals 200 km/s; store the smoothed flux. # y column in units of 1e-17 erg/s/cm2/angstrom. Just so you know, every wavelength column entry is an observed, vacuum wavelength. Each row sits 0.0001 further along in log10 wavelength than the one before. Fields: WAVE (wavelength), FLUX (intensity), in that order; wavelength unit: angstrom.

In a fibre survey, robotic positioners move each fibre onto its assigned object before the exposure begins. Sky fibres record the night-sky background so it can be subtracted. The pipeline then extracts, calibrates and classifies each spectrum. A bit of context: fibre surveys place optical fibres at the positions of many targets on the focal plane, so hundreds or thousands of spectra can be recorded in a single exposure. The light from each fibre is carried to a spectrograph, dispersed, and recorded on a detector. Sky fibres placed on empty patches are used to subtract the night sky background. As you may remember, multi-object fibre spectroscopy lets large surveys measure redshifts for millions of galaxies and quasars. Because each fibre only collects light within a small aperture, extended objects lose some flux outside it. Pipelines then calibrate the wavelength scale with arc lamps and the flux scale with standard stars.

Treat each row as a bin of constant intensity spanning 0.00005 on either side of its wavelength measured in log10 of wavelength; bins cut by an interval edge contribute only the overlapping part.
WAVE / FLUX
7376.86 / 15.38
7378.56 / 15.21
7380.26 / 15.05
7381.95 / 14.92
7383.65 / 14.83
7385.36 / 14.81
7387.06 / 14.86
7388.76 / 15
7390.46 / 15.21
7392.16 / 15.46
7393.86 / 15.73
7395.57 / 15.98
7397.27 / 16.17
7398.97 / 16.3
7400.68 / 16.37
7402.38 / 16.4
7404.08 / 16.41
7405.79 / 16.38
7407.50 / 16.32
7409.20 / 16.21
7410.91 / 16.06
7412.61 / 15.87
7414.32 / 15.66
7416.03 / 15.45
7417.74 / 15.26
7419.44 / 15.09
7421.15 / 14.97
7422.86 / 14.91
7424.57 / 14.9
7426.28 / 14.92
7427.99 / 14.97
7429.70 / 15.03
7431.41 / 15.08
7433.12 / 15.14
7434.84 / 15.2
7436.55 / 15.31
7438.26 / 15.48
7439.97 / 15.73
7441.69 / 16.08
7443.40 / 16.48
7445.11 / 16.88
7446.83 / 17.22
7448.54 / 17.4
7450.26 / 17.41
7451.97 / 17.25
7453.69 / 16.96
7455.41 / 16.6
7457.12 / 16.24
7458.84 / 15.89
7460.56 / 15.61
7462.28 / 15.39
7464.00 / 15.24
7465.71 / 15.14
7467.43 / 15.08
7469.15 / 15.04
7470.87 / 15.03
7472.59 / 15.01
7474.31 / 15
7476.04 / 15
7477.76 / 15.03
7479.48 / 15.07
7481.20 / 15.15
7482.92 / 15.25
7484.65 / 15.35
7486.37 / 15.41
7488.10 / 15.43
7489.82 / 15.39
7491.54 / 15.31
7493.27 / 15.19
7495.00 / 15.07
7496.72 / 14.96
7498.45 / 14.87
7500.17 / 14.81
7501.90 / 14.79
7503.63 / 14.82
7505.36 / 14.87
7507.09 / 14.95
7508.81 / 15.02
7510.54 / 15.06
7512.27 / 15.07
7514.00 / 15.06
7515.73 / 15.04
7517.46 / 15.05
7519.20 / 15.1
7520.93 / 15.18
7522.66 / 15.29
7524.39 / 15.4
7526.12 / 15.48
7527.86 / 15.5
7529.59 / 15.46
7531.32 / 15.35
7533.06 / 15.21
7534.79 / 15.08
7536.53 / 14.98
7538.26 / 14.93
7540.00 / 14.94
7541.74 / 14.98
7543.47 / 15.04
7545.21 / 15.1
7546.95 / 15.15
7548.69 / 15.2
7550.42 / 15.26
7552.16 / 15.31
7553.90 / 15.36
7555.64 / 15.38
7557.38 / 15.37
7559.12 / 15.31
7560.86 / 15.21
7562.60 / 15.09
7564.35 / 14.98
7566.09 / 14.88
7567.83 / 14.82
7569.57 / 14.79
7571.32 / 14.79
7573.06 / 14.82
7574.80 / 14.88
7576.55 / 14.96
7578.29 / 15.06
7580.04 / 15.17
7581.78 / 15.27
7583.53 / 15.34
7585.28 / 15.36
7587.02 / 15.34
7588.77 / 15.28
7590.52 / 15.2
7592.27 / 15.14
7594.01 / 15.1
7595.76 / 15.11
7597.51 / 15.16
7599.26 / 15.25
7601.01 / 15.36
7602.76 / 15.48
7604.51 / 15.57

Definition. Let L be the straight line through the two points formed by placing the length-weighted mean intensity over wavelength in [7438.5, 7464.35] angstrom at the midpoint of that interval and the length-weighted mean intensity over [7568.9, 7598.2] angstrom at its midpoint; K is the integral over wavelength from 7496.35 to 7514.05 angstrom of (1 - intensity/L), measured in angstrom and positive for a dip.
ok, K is 1.1 angstrom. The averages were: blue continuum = 16.4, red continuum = 15.1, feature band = 14.9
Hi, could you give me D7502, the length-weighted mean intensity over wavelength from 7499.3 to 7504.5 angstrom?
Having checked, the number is 14.8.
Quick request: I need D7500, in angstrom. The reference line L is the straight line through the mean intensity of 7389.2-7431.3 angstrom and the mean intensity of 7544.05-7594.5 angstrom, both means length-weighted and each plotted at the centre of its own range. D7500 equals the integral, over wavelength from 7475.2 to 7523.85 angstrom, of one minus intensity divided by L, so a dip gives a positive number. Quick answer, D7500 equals 0.8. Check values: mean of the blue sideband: 15.7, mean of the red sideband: 15.1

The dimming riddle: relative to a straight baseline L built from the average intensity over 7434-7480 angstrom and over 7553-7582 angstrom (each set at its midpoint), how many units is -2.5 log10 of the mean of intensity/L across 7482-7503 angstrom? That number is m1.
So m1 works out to 0.03 mag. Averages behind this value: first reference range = 15.8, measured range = 15.1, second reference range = 15.1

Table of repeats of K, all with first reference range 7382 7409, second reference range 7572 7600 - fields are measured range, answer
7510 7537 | 0.2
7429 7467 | -1.1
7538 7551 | 0.2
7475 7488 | 0.2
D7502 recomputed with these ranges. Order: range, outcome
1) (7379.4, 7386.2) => 14.9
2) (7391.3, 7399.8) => 15.9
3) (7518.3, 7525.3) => 15.2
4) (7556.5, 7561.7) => 15.3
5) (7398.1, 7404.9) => 16.4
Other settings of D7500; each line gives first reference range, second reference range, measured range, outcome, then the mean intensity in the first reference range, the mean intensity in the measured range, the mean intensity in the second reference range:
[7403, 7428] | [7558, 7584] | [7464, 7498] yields 0.44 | 15.6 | 15.2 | 15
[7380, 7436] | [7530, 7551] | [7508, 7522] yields 0.10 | 15.5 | 15.1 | 15.1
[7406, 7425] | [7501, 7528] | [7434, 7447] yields -0.46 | 15.6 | 16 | 15.1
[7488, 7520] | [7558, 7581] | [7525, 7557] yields -0.43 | 15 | 15.2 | 15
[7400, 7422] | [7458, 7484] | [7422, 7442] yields 0.55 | 15.9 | 15.2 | 15.2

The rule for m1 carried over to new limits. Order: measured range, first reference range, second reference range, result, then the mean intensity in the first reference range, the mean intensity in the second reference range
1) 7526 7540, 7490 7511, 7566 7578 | -0.02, 15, 14.9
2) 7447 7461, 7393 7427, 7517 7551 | -0.08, 15.8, 15.2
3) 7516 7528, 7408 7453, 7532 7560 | 0.00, 15.8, 15.2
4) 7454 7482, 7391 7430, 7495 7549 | 0.00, 15.7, 15.1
